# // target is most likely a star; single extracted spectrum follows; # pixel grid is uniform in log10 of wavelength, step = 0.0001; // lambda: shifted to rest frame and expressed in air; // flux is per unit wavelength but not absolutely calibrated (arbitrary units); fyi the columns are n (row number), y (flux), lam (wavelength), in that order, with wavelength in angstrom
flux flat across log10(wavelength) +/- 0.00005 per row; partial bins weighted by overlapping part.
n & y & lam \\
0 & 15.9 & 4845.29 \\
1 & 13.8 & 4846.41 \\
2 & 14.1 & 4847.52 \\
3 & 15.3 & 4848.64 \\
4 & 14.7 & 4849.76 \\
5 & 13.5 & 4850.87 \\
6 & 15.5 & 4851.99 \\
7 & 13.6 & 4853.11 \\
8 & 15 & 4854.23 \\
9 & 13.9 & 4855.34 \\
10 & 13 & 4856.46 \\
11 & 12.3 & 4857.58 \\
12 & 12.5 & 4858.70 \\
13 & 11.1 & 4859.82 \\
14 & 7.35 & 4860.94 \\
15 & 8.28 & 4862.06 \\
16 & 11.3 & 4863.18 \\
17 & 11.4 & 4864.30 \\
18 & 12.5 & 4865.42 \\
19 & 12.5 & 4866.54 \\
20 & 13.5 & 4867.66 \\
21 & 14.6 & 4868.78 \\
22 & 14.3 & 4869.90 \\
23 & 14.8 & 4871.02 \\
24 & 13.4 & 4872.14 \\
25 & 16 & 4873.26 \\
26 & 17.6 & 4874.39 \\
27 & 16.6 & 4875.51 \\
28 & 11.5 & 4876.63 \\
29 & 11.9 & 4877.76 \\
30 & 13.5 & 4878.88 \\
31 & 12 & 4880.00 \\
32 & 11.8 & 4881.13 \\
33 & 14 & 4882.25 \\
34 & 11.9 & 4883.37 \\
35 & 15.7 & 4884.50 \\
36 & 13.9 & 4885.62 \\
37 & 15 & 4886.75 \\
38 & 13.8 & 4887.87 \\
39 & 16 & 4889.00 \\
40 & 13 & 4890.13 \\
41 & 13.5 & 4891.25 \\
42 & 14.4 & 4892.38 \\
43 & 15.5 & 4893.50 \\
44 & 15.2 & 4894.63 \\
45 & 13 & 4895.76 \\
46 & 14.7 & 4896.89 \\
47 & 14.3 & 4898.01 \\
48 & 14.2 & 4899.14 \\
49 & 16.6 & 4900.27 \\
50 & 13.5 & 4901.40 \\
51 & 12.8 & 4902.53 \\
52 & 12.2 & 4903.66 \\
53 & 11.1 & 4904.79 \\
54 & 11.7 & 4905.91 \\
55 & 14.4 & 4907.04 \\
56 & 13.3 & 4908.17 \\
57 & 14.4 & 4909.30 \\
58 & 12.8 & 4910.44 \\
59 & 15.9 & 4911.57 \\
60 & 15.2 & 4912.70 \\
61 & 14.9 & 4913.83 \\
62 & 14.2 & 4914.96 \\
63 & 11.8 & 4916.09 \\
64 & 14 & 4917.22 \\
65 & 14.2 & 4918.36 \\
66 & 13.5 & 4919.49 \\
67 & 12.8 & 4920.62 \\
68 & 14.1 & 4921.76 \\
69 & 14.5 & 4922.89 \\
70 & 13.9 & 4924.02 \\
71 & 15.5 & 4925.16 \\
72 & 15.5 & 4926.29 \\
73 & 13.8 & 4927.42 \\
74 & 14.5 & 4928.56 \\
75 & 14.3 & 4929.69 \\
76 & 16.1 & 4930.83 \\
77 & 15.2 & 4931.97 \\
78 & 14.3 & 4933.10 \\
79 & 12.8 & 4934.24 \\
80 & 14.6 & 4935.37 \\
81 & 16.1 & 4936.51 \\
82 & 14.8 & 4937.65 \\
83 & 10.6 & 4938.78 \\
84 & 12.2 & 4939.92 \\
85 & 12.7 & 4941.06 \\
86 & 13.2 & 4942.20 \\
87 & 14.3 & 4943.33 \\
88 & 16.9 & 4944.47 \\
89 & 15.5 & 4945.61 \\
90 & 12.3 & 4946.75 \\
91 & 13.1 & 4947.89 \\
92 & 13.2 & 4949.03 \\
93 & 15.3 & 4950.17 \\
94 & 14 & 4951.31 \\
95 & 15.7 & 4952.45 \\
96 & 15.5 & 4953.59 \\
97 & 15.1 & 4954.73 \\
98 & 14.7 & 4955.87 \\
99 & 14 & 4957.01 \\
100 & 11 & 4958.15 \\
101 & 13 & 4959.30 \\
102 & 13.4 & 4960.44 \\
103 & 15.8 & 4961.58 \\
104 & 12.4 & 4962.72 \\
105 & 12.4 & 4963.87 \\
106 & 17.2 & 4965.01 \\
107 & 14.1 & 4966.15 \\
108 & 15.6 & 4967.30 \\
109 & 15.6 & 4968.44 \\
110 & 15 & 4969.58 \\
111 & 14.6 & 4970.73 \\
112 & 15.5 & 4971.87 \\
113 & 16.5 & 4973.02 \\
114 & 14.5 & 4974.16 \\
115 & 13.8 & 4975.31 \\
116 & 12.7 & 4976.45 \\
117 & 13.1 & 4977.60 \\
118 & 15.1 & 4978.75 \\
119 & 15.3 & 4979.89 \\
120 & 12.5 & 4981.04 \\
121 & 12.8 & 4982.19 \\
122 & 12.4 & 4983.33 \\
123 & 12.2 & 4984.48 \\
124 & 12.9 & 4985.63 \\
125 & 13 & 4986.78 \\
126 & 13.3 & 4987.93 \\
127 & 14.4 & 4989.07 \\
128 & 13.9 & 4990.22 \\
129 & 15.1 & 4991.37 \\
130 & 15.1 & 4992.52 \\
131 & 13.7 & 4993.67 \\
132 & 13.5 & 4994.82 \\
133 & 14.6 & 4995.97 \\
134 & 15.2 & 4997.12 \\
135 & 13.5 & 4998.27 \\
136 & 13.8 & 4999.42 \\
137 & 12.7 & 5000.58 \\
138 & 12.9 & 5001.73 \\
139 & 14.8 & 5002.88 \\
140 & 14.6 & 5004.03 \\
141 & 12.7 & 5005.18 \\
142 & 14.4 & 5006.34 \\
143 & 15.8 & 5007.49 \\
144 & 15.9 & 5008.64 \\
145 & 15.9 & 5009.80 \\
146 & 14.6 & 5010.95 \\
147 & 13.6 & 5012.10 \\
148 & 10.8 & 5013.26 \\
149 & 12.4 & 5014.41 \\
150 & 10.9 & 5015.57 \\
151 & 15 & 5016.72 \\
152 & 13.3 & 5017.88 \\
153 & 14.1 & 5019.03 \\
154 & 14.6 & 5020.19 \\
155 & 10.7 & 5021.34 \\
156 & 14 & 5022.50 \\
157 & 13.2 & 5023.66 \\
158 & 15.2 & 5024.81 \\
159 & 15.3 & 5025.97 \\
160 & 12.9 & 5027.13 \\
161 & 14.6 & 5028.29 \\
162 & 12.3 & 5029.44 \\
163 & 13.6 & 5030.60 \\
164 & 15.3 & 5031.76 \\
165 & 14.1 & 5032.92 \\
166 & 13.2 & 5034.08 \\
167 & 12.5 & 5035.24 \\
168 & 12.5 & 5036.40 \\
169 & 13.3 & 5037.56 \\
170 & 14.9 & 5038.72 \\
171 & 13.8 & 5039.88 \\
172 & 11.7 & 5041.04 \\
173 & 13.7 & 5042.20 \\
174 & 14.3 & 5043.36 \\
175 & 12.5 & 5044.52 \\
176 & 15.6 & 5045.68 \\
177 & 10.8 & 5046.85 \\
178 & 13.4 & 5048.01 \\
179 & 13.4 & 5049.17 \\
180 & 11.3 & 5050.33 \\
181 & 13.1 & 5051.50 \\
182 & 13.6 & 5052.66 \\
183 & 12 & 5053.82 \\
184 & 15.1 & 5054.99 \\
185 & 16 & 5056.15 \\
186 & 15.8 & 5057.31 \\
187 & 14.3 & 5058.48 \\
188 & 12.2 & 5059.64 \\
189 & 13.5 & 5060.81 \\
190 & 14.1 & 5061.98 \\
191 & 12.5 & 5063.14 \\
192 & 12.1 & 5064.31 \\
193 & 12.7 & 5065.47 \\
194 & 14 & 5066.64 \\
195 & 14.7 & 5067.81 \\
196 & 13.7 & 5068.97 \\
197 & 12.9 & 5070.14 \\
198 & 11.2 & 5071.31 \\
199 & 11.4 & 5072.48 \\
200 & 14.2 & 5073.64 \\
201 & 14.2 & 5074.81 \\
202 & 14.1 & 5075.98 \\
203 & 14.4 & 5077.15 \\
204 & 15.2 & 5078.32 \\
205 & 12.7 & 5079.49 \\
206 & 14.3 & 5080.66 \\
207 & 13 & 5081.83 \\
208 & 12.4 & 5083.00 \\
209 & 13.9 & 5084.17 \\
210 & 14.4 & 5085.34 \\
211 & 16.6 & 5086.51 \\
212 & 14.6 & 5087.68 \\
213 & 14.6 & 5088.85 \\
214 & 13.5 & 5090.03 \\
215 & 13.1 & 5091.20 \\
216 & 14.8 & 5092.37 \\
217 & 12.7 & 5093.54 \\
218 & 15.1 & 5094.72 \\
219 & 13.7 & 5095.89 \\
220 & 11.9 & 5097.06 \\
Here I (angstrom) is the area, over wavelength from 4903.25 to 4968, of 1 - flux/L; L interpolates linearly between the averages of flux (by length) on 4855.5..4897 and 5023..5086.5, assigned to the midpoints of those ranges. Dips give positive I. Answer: -3.1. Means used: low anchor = 13.3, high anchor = 13.6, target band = 14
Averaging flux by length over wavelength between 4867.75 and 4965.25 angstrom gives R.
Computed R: 14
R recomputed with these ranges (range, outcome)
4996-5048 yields 13.7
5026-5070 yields 13.5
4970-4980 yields 14.5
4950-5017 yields 14.1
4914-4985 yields 14.1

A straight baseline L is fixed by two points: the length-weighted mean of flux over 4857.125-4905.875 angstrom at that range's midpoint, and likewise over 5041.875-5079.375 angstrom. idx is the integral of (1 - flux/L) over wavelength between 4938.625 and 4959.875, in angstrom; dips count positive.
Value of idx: -0.7 angstrom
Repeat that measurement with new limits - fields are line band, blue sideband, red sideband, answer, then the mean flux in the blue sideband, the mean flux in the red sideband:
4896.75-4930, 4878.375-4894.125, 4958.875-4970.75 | 0.32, 13.9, 14.5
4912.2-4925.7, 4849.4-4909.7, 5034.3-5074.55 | -0.60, 13.5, 13.3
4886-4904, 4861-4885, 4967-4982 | -1.06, 13.2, 14.5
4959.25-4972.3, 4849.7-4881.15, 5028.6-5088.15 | -1.24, 13.1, 13.6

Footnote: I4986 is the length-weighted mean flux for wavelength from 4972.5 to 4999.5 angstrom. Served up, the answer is 13.9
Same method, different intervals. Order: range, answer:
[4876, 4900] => 13.8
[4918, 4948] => 14.1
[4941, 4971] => 14.3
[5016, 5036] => 13.7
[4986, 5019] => 13.9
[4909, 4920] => 14.1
